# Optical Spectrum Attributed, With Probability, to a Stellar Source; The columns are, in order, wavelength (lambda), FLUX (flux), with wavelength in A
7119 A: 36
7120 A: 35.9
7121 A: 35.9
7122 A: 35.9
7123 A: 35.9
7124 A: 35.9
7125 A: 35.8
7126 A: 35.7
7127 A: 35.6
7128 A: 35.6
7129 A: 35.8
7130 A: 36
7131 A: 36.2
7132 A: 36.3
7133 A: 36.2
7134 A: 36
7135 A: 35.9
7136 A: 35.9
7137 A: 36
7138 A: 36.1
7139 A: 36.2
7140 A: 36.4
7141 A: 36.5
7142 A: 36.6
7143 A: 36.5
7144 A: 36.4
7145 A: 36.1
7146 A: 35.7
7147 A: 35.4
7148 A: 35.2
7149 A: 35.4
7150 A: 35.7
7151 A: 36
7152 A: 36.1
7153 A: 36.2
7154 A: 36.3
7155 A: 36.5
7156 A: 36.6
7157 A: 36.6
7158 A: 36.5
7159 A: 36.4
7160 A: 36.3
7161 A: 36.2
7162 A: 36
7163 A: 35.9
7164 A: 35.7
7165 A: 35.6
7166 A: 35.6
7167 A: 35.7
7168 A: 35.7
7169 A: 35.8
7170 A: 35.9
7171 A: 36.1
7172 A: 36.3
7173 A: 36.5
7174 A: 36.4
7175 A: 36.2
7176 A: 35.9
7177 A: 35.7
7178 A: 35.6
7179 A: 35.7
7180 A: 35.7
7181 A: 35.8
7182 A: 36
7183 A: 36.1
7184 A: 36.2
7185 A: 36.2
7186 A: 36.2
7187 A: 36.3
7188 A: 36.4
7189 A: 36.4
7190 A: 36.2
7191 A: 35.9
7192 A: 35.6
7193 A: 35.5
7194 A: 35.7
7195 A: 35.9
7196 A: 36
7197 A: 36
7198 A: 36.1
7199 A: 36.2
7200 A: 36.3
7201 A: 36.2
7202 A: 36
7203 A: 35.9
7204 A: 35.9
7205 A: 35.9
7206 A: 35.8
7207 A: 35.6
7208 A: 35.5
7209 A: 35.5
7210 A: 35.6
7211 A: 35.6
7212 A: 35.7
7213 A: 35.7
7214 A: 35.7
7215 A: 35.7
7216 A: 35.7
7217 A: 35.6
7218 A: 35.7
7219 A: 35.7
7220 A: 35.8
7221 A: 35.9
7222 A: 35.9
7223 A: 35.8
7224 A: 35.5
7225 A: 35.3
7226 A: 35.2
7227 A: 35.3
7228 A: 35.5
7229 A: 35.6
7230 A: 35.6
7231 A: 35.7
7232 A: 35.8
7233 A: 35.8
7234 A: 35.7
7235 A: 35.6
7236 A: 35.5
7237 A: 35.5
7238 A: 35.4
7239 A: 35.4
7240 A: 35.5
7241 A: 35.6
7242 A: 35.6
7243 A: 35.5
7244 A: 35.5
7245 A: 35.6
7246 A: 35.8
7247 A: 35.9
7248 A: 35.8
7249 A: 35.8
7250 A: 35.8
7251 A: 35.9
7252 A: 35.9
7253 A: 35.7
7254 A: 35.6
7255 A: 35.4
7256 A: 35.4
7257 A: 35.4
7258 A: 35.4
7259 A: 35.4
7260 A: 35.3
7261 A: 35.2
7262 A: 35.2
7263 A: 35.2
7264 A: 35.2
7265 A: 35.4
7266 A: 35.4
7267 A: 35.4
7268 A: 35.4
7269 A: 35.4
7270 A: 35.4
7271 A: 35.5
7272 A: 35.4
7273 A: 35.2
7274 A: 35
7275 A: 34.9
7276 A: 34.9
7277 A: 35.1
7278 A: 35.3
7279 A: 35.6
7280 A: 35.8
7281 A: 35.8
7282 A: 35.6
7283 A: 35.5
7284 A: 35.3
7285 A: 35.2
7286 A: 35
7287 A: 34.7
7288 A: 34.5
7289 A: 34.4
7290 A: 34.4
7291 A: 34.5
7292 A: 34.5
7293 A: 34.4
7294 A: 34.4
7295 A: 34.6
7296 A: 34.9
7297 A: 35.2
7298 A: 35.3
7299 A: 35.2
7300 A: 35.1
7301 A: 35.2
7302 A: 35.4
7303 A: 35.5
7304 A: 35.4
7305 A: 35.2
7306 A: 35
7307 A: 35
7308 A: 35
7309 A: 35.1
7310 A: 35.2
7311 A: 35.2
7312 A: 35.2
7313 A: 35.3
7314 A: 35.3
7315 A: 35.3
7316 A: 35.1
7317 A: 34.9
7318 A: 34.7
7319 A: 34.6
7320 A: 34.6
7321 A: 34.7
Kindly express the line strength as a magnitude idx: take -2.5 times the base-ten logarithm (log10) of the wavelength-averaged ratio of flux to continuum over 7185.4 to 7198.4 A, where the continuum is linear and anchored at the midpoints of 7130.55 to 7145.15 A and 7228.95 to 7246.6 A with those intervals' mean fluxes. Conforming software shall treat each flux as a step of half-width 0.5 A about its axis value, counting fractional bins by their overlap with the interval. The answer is 0.00 mag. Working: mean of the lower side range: 36.2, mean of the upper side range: 35.6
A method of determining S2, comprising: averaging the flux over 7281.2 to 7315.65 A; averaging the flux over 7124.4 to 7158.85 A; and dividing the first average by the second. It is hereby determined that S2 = 0.97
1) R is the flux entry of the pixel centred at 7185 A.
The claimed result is 36.2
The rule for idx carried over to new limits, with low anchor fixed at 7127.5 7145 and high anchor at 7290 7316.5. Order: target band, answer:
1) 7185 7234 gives 0.00 mag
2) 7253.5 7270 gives 0.00 mag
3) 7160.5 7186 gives 0.00 mag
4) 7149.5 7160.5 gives -0.01 mag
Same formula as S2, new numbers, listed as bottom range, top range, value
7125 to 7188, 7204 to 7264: 0.99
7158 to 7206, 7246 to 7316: 0.98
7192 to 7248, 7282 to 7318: 0.98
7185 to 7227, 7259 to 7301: 0.98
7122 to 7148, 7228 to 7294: 0.98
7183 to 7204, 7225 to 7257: 0.99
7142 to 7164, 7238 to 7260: 0.99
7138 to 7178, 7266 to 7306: 0.97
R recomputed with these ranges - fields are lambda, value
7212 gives 35.7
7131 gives 36.2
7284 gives 35.3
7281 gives 35.8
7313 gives 35.3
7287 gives 34.7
